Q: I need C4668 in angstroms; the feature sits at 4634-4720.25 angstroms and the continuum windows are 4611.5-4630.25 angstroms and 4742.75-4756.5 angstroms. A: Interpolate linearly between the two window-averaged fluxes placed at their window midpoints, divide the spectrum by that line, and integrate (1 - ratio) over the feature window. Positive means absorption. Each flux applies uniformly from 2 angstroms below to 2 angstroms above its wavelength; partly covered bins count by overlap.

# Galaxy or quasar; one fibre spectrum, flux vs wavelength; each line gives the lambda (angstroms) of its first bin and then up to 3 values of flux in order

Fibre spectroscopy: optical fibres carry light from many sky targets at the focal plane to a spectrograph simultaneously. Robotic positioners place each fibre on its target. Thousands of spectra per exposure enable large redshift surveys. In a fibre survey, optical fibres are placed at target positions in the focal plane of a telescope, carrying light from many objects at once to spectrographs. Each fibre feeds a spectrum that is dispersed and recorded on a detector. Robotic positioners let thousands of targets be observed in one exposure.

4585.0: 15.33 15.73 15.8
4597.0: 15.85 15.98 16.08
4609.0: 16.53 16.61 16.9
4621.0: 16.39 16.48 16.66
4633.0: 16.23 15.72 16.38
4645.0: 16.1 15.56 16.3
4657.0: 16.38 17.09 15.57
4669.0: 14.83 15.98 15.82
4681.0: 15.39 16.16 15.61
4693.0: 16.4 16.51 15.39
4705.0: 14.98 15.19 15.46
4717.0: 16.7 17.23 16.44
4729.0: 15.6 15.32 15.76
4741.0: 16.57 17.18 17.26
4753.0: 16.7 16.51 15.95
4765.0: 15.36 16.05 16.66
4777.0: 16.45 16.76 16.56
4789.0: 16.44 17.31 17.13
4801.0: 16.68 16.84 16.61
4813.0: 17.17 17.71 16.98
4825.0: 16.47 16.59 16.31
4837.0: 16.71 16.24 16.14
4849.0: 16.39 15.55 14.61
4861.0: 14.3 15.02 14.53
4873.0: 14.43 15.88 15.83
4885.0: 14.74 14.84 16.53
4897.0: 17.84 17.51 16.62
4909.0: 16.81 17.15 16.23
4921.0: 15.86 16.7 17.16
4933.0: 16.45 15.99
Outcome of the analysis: 4.4 angstroms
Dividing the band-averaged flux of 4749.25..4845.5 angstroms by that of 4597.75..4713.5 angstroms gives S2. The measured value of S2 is 1.04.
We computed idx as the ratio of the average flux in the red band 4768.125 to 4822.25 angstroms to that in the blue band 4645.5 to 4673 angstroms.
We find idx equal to 1.1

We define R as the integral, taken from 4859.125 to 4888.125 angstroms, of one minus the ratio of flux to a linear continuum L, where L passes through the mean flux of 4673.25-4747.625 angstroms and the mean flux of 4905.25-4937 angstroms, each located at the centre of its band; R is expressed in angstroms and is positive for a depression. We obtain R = 2.6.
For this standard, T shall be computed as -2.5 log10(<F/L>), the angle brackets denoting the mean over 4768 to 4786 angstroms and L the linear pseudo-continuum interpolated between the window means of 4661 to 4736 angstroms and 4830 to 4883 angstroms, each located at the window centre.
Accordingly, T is -0.06 mag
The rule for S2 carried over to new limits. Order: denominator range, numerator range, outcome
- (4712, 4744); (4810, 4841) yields 1.04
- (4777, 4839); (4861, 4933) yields 0.96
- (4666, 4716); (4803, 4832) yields 1.08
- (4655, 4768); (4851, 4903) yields 0.97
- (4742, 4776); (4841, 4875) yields 0.92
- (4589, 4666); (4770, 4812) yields 1.03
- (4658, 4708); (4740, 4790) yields 1.04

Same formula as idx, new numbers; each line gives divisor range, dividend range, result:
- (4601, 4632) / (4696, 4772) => 0.98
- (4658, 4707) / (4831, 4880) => 0.98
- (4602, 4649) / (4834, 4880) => 0.95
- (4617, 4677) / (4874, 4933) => 1.01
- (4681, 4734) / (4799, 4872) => 1.01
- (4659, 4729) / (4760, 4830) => 1.05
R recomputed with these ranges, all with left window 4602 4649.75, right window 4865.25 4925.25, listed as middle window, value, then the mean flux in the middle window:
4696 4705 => 0.3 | 15.7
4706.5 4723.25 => 0.1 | 16.1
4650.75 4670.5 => 0.3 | 16.1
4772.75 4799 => -1.0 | 16.8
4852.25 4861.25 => 0.7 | 14.8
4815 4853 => -1.1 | 16.6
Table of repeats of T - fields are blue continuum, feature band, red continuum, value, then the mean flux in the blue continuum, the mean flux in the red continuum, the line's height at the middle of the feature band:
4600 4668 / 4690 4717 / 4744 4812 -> 0.05 mag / 16.3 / 16.6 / 16.4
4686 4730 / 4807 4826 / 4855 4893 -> -0.11 mag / 16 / 15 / 15.3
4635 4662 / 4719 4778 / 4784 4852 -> 0.01 mag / 16.2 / 16.7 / 16.5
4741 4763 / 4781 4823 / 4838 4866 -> -0.05 mag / 16.7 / 15.5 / 16.1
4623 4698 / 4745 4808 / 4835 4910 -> -0.05 mag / 16.1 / 15.8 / 15.9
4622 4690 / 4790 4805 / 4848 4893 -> -0.10 mag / 16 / 15.1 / 15.4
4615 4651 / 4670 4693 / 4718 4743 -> 0.03 mag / 16.3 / 16.2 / 16.2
